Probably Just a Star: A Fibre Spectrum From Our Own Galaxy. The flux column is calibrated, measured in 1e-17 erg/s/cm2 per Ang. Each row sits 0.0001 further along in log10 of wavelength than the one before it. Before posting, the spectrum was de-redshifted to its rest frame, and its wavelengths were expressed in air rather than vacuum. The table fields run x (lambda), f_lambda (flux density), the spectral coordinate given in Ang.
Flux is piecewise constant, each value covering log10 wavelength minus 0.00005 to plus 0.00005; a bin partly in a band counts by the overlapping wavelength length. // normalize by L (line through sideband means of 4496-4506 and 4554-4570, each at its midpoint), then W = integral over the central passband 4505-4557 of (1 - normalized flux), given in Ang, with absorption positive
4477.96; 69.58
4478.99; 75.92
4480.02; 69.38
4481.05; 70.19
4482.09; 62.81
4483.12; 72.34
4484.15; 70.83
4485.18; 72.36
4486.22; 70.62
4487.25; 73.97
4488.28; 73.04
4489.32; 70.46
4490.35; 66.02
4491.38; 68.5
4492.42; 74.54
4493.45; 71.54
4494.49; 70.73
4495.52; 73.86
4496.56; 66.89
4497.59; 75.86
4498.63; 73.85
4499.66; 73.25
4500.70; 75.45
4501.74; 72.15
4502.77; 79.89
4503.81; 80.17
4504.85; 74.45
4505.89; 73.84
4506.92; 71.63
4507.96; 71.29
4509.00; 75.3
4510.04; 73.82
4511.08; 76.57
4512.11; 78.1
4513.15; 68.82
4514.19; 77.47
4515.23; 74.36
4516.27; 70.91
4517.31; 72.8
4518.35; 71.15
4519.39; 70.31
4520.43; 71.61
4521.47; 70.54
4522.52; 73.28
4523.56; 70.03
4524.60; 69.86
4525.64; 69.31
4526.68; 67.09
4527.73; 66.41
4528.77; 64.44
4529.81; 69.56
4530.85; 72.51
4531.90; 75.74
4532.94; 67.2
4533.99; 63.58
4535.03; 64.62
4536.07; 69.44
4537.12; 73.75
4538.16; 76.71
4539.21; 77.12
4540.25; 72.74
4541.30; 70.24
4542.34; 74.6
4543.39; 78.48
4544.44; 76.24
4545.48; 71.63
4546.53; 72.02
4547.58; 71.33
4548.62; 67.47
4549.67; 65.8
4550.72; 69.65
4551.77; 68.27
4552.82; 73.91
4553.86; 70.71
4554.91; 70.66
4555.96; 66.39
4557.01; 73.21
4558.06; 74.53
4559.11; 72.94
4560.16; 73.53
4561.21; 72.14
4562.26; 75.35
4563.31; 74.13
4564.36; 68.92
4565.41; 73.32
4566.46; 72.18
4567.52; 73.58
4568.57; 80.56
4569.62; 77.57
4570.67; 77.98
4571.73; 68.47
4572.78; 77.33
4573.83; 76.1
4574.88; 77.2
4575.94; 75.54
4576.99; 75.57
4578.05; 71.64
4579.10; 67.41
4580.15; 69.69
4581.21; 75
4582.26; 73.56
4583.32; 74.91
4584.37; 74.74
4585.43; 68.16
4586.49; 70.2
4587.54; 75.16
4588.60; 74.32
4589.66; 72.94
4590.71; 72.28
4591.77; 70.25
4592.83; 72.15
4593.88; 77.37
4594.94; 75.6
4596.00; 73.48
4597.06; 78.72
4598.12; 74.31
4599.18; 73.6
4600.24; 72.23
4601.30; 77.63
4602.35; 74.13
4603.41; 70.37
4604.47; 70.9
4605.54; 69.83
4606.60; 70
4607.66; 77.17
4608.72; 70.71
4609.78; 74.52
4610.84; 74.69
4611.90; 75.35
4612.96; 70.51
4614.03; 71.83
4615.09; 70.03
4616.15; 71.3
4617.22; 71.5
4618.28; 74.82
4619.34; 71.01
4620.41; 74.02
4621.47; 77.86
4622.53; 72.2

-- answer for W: 1.7 Ang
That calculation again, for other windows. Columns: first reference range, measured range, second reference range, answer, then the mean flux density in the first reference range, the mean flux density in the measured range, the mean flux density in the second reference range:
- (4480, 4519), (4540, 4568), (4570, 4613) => 0.4 Ang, 72.7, 72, 73.5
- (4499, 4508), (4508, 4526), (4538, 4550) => 0.4 Ang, 74.9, 72.6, 72.9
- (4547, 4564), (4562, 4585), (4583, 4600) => -0.5 Ang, 71.2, 74.1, 73.6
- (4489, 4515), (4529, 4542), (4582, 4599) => 0.4 Ang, 73.4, 71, 73.6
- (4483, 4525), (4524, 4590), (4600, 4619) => 0.5 Ang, 72.8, 72.1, 72.7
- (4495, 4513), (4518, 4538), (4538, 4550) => 1.1 Ang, 74.4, 69.6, 72.9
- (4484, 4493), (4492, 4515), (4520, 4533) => -1.1 Ang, 71.2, 74.1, 69.9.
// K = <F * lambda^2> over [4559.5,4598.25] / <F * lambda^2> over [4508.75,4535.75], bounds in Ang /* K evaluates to 1.07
